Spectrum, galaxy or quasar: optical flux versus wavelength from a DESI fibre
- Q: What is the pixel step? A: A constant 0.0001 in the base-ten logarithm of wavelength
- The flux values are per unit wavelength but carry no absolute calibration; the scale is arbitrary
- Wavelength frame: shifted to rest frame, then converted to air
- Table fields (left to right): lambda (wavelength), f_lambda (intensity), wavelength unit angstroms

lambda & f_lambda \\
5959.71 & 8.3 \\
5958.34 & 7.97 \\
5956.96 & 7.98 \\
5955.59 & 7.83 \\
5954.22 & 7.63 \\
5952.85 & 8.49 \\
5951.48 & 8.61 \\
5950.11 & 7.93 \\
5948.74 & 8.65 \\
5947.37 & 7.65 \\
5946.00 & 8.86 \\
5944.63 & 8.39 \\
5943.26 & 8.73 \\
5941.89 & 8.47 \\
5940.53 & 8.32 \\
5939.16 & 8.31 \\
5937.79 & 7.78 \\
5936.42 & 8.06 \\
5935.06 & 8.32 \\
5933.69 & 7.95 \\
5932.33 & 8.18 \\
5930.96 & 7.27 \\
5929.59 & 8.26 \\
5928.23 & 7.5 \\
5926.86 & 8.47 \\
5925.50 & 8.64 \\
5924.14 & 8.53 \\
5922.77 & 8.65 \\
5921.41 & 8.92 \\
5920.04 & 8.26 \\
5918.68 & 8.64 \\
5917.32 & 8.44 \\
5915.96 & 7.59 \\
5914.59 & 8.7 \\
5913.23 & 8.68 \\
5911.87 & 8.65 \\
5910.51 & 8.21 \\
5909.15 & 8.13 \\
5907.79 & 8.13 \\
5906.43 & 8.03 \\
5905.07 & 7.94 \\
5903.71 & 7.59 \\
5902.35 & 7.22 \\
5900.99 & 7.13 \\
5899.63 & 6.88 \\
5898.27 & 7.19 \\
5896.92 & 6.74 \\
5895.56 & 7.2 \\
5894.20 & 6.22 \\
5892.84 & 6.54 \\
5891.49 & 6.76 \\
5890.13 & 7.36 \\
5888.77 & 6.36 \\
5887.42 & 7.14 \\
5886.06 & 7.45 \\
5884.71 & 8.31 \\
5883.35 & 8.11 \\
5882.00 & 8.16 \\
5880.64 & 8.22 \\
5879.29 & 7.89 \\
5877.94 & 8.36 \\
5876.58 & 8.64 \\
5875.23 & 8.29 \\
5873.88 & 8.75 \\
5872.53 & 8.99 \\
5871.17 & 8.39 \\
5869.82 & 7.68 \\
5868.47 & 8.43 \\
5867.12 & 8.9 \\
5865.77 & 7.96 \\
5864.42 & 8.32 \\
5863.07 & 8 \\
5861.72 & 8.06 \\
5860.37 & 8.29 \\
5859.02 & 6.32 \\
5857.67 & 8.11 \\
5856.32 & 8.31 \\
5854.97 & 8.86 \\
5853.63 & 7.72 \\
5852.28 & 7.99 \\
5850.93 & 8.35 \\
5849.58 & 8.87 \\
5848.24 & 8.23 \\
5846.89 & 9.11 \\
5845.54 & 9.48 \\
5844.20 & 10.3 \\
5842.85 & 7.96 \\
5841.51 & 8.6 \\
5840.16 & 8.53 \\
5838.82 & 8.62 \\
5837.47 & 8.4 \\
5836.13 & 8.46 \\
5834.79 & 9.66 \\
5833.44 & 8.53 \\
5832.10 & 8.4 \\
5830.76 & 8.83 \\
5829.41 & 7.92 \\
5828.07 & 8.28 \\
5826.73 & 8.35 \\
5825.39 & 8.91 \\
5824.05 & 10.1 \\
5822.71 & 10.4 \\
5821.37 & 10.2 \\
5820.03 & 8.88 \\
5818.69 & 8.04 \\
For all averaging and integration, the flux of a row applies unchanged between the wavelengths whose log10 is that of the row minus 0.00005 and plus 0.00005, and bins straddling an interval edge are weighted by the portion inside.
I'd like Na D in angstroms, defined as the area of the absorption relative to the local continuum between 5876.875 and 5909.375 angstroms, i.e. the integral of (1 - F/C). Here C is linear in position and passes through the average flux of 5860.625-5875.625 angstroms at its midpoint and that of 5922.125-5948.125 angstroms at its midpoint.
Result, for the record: 3.3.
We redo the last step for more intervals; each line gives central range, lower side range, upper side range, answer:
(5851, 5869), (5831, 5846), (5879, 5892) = 0.3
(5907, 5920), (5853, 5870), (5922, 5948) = -0.2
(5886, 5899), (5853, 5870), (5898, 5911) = 1.5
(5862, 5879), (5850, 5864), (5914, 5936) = -0.6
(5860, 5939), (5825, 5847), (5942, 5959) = 4.6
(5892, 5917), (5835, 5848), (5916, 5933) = 2.4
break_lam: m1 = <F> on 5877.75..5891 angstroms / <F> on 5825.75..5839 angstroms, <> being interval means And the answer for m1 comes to 0.90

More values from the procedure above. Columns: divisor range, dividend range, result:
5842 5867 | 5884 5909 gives 0.87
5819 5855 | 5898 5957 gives 0.92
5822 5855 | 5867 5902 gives 0.88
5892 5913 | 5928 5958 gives 1.09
